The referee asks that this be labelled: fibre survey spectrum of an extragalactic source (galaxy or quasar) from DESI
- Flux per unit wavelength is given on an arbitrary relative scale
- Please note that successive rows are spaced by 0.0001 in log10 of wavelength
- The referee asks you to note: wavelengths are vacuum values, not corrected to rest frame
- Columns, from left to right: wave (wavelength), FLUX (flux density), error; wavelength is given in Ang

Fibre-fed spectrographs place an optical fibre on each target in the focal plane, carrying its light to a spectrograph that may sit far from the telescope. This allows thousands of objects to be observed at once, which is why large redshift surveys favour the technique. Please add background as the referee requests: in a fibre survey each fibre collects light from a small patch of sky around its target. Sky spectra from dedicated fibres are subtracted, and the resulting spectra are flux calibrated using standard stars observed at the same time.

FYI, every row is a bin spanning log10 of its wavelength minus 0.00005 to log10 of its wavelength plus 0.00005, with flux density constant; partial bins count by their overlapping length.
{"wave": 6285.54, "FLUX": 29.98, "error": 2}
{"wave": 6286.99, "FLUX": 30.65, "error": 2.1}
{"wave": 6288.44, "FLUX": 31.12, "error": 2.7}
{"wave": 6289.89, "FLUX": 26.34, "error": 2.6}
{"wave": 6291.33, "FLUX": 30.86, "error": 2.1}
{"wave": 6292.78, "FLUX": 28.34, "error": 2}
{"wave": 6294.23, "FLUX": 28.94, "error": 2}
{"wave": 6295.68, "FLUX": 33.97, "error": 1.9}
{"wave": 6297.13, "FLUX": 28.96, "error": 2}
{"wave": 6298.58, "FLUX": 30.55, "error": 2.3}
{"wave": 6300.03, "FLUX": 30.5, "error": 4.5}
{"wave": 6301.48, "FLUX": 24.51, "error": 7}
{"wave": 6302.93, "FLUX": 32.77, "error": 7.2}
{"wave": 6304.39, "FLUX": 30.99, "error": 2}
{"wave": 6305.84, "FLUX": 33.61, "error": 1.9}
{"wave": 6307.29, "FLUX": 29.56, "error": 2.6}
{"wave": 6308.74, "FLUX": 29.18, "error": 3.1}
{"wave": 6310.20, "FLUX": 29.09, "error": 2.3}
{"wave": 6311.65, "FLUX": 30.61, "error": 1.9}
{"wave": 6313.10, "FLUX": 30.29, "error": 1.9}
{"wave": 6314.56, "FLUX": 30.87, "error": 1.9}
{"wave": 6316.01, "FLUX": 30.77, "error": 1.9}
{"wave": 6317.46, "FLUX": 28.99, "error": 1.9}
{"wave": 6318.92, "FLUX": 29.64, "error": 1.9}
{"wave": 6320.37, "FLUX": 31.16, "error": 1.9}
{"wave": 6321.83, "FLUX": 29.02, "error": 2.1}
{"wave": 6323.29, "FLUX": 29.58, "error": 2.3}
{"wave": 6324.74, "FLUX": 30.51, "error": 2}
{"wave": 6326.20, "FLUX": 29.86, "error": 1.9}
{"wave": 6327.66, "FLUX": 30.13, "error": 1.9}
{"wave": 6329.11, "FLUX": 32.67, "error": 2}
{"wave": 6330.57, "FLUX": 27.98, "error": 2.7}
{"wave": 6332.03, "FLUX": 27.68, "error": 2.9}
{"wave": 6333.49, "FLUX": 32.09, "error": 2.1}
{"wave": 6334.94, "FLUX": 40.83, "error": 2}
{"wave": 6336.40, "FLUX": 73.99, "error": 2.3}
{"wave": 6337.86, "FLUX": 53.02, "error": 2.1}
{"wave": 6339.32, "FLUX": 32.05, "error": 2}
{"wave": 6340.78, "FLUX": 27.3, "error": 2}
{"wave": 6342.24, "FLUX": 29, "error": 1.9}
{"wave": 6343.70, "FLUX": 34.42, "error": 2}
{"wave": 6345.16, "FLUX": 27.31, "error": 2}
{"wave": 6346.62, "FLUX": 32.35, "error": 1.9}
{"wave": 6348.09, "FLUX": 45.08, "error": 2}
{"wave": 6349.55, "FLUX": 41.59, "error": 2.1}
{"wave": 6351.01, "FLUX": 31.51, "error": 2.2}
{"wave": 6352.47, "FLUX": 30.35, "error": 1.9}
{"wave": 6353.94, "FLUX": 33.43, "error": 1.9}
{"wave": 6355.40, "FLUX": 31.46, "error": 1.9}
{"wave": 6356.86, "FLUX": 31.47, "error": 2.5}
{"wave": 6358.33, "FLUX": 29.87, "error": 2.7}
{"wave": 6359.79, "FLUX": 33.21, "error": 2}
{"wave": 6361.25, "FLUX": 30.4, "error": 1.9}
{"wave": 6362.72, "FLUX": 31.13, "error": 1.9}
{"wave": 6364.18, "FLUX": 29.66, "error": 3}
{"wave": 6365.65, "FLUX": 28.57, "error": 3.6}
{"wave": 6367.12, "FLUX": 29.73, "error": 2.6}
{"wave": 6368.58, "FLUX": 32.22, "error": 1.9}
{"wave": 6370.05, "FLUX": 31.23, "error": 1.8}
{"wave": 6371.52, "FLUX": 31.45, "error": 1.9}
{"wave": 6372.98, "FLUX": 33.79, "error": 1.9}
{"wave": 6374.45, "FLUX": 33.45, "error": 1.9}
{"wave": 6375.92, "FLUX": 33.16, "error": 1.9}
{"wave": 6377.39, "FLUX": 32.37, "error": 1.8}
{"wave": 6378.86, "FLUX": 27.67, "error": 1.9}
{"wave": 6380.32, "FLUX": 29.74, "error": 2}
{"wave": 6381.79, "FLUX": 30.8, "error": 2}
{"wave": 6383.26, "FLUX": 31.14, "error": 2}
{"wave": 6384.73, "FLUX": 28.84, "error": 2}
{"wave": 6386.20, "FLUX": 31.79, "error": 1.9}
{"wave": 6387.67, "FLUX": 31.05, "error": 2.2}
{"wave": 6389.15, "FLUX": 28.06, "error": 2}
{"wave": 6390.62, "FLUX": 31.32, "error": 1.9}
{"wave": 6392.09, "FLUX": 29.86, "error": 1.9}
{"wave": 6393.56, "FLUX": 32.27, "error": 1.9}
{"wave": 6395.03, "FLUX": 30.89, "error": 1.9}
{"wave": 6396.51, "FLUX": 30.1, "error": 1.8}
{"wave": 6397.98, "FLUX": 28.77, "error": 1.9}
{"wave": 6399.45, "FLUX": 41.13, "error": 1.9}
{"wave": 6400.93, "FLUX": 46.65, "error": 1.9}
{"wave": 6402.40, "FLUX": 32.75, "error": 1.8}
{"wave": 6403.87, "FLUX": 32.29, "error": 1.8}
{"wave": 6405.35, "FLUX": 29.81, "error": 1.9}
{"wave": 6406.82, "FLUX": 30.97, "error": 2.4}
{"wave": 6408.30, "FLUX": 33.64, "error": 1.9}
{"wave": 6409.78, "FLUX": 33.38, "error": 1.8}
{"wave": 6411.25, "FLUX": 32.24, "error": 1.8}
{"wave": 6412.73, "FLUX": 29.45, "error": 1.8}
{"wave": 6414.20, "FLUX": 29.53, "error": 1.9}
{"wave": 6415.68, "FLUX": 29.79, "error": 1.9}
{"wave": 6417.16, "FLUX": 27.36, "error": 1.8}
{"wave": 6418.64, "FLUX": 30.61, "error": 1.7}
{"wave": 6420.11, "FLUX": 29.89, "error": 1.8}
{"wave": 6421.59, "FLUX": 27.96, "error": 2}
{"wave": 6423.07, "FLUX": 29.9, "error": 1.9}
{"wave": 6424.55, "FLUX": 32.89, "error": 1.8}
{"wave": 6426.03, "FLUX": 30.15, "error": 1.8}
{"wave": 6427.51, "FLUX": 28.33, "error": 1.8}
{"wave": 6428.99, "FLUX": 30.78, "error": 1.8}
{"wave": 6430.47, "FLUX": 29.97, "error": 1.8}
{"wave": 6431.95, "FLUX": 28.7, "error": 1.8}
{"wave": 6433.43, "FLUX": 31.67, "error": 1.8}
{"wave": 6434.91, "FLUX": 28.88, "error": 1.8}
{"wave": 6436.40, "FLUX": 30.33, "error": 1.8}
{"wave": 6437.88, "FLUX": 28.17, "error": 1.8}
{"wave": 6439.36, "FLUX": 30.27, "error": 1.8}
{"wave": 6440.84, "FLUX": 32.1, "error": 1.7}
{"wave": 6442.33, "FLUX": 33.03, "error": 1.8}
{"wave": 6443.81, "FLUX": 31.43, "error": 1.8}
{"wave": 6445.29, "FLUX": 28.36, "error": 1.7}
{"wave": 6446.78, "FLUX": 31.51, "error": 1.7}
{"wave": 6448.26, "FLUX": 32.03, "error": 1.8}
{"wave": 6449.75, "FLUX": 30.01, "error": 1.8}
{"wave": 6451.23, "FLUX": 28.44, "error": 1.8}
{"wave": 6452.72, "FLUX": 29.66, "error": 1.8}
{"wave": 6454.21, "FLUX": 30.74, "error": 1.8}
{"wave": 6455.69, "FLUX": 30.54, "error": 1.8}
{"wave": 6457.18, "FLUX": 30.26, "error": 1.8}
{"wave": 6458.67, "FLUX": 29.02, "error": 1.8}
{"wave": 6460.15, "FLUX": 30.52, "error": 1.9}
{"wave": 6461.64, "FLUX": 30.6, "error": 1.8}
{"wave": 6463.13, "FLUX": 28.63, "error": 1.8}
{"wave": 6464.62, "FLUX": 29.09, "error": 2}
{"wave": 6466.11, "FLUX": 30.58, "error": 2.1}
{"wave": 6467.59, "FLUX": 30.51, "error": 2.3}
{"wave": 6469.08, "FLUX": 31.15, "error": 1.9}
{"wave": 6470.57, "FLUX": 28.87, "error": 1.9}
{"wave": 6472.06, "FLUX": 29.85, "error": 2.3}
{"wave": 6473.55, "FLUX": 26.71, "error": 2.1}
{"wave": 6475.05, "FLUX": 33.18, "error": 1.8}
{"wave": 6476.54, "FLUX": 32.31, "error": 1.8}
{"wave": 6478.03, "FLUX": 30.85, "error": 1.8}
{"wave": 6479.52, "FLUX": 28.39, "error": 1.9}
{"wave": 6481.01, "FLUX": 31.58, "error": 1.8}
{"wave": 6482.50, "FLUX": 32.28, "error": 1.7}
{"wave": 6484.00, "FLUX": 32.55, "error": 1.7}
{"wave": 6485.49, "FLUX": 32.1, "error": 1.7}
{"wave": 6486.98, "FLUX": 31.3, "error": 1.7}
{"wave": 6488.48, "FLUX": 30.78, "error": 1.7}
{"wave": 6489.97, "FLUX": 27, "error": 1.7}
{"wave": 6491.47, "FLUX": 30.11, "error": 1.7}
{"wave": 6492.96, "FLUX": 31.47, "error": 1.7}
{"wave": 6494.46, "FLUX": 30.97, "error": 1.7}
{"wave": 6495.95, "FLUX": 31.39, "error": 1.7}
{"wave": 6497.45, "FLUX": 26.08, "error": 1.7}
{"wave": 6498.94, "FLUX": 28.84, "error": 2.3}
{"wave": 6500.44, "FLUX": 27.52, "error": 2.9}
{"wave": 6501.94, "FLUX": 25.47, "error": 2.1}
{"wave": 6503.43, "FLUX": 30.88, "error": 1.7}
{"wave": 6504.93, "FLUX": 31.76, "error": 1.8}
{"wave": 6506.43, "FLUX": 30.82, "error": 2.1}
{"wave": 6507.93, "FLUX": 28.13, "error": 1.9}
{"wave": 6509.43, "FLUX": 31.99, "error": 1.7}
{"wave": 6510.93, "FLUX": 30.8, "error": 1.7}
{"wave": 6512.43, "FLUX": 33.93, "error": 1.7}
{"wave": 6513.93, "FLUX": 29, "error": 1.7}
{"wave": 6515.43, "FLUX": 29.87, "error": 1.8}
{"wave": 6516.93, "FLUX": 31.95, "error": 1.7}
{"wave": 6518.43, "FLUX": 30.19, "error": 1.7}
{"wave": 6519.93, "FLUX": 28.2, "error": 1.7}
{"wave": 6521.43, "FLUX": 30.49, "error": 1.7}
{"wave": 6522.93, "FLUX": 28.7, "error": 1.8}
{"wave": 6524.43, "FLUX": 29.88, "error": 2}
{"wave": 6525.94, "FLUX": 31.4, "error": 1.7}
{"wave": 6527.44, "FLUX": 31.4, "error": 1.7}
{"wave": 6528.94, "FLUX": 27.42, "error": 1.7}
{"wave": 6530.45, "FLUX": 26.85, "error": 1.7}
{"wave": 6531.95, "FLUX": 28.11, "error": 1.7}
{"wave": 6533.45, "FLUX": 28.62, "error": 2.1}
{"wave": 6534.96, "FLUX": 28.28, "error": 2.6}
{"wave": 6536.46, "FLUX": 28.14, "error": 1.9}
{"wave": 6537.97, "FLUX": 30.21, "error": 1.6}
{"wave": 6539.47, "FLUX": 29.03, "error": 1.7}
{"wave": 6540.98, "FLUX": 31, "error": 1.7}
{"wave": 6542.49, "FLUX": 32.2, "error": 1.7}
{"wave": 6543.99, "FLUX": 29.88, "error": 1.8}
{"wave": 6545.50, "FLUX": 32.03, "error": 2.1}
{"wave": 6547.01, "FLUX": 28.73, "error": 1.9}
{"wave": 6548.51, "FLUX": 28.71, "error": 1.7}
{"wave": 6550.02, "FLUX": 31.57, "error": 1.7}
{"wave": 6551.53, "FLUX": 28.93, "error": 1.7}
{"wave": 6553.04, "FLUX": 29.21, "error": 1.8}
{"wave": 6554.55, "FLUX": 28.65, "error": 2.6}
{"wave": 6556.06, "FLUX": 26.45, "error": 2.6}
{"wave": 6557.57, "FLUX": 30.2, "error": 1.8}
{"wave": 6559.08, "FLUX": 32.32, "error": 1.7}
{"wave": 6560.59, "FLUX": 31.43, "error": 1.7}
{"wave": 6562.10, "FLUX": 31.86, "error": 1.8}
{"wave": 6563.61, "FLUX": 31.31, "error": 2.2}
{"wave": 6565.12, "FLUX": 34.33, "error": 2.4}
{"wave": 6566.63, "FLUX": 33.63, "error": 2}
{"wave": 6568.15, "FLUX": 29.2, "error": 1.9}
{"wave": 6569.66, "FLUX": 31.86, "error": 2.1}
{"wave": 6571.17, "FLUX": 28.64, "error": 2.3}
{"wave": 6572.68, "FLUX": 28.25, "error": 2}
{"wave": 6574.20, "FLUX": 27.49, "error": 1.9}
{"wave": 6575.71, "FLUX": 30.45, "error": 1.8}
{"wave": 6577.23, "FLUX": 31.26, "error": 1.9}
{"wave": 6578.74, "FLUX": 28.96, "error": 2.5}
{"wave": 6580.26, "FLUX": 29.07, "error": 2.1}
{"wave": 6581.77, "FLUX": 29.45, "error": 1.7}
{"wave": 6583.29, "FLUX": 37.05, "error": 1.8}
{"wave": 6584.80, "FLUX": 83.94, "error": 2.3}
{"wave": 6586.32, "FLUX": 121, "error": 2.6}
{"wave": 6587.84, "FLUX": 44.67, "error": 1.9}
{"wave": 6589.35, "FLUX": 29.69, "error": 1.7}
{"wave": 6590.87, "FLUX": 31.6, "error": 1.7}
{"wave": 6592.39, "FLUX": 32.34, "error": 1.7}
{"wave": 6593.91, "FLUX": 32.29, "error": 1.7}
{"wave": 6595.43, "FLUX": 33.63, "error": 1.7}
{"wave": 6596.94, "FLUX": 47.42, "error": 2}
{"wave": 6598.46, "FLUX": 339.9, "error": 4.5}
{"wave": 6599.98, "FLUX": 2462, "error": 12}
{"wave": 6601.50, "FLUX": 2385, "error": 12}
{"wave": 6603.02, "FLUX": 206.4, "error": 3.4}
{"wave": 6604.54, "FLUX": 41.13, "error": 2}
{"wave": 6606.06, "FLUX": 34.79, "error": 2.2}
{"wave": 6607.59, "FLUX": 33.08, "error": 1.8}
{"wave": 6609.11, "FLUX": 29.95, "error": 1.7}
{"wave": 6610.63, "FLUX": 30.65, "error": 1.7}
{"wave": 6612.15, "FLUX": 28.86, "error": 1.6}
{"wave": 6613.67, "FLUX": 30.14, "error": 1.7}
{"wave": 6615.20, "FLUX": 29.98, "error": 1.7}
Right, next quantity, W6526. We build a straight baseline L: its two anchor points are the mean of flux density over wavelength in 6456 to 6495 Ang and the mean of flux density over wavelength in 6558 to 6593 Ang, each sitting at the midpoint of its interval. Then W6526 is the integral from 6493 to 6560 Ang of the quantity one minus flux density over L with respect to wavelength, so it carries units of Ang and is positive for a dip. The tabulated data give 8.6 Ang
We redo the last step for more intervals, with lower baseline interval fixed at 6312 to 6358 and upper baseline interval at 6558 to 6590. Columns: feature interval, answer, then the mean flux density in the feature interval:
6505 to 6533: 5.5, 30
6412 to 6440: 4.5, 29.7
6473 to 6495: 3.5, 30.8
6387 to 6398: 1.4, 30.4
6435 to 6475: 6.5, 30.1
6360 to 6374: 1.3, 31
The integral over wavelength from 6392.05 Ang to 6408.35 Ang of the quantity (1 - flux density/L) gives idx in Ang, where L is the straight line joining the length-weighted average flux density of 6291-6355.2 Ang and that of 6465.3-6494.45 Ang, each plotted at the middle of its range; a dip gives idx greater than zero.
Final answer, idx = -0.9 Ang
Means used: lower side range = 32.6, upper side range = 30.6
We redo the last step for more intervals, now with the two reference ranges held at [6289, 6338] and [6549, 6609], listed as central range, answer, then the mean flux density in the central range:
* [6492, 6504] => 9.26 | 29.1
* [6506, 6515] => 6.93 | 30.7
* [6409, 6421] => 7.70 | 30.3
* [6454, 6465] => 7.94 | 29.9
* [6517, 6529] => 9.44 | 30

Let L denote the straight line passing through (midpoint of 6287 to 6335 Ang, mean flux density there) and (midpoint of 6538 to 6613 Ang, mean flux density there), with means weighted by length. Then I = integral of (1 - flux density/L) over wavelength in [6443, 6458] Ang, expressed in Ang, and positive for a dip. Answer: 9.9 Ang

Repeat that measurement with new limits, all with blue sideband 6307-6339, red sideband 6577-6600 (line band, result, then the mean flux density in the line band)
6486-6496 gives 7.1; 30.4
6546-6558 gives 9.3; 29.1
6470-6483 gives 9.0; 30.4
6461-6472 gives 7.5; 29.9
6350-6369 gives 6.9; 31.1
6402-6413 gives 5.9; 31.9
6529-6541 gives 9.2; 28.6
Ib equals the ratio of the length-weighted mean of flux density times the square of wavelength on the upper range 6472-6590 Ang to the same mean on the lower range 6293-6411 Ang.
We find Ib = 1.06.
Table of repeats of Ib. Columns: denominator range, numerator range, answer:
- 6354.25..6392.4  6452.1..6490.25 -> 1.01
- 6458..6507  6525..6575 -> 1.02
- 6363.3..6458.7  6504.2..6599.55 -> 1.57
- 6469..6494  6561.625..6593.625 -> 1.29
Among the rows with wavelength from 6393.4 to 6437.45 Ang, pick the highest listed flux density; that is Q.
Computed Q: 46.65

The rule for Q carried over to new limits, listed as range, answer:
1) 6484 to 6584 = 37.05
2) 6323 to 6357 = 73.99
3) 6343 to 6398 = 45.08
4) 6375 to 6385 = 33.16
